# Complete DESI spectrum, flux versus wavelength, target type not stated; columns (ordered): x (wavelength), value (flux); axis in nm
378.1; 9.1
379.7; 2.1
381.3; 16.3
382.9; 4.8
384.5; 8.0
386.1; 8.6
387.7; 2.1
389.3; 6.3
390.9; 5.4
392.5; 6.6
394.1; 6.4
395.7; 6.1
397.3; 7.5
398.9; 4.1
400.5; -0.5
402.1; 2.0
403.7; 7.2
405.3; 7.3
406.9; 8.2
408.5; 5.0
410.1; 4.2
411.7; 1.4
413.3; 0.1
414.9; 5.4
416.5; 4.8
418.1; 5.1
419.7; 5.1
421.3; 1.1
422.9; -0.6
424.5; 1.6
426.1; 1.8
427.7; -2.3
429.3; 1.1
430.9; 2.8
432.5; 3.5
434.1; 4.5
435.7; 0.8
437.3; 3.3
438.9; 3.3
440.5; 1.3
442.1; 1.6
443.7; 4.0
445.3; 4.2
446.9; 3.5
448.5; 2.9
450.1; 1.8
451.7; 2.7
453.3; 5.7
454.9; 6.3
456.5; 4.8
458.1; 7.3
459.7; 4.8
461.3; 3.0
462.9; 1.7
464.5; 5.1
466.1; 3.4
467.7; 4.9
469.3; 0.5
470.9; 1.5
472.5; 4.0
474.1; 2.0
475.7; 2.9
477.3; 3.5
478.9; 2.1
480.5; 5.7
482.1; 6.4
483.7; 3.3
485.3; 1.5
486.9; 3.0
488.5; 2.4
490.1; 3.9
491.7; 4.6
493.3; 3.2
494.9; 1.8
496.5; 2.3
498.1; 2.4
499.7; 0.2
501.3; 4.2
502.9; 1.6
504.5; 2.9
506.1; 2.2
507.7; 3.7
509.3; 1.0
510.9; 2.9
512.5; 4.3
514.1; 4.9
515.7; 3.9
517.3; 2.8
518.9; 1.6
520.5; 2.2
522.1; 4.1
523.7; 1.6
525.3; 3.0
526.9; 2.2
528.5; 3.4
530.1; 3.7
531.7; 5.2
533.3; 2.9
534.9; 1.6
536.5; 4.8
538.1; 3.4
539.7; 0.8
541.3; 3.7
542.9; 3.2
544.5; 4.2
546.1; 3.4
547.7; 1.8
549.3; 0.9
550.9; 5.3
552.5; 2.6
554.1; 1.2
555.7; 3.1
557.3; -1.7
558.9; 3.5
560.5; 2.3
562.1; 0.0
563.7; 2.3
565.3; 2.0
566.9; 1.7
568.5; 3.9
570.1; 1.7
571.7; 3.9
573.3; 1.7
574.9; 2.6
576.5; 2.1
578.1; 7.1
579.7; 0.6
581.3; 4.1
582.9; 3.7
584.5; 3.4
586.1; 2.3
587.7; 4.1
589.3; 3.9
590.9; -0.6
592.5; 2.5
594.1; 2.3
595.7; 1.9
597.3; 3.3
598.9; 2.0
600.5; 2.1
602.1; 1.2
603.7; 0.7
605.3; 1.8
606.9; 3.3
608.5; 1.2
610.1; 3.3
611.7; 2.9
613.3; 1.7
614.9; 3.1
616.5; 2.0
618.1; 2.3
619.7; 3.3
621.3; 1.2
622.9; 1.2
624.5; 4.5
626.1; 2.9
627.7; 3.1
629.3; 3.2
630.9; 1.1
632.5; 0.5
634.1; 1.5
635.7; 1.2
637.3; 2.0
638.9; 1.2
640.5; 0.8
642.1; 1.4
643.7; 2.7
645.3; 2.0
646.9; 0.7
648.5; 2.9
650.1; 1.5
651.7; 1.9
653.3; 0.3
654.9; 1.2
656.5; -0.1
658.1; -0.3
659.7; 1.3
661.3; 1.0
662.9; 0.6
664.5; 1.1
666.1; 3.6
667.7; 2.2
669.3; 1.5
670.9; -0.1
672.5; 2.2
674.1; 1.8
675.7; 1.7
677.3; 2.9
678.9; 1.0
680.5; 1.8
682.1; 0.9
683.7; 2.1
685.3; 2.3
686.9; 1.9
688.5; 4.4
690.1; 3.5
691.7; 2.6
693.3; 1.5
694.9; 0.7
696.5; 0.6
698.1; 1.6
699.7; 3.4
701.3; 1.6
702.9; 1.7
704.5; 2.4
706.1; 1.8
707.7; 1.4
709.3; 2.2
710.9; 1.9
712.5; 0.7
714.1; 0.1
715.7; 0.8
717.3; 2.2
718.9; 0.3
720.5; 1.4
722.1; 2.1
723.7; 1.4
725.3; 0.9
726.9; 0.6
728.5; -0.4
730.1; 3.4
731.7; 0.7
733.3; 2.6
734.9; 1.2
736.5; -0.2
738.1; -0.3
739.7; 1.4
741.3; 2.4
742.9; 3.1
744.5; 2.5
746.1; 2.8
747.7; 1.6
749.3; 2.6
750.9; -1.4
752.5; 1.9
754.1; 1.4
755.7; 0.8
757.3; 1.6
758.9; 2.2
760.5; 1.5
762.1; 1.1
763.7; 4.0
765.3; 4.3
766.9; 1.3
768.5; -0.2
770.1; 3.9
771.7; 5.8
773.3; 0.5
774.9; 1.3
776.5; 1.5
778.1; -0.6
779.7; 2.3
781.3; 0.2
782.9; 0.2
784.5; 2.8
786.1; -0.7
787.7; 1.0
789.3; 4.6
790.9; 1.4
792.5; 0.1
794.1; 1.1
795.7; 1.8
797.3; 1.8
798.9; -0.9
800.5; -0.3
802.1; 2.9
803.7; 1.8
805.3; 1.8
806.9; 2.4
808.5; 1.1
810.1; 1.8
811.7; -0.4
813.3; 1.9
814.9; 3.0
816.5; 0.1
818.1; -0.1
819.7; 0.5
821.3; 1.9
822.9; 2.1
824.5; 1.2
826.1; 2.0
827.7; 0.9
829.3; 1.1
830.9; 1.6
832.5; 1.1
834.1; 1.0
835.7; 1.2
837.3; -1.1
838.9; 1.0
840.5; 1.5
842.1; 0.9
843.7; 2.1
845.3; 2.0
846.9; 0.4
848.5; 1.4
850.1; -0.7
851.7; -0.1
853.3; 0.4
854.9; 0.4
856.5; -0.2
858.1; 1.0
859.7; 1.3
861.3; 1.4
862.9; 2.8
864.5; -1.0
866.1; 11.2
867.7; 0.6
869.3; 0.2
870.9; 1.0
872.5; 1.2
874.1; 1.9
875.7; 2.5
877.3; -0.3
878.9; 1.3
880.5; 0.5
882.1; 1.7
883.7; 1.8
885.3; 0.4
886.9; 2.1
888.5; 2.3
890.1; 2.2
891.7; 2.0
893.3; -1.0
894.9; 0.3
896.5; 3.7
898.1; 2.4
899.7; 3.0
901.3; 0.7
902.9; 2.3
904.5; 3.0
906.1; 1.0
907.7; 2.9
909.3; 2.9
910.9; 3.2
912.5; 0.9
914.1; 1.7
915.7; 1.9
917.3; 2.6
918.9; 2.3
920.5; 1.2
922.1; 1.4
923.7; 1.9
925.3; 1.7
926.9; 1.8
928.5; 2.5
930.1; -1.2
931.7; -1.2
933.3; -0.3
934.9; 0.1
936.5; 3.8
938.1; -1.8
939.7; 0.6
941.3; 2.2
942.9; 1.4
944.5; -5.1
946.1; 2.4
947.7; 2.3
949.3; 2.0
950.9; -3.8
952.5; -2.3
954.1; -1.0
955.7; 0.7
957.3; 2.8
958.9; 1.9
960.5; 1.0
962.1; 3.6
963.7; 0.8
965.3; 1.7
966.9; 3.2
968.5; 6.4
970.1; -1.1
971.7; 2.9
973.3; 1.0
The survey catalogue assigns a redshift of 1.32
